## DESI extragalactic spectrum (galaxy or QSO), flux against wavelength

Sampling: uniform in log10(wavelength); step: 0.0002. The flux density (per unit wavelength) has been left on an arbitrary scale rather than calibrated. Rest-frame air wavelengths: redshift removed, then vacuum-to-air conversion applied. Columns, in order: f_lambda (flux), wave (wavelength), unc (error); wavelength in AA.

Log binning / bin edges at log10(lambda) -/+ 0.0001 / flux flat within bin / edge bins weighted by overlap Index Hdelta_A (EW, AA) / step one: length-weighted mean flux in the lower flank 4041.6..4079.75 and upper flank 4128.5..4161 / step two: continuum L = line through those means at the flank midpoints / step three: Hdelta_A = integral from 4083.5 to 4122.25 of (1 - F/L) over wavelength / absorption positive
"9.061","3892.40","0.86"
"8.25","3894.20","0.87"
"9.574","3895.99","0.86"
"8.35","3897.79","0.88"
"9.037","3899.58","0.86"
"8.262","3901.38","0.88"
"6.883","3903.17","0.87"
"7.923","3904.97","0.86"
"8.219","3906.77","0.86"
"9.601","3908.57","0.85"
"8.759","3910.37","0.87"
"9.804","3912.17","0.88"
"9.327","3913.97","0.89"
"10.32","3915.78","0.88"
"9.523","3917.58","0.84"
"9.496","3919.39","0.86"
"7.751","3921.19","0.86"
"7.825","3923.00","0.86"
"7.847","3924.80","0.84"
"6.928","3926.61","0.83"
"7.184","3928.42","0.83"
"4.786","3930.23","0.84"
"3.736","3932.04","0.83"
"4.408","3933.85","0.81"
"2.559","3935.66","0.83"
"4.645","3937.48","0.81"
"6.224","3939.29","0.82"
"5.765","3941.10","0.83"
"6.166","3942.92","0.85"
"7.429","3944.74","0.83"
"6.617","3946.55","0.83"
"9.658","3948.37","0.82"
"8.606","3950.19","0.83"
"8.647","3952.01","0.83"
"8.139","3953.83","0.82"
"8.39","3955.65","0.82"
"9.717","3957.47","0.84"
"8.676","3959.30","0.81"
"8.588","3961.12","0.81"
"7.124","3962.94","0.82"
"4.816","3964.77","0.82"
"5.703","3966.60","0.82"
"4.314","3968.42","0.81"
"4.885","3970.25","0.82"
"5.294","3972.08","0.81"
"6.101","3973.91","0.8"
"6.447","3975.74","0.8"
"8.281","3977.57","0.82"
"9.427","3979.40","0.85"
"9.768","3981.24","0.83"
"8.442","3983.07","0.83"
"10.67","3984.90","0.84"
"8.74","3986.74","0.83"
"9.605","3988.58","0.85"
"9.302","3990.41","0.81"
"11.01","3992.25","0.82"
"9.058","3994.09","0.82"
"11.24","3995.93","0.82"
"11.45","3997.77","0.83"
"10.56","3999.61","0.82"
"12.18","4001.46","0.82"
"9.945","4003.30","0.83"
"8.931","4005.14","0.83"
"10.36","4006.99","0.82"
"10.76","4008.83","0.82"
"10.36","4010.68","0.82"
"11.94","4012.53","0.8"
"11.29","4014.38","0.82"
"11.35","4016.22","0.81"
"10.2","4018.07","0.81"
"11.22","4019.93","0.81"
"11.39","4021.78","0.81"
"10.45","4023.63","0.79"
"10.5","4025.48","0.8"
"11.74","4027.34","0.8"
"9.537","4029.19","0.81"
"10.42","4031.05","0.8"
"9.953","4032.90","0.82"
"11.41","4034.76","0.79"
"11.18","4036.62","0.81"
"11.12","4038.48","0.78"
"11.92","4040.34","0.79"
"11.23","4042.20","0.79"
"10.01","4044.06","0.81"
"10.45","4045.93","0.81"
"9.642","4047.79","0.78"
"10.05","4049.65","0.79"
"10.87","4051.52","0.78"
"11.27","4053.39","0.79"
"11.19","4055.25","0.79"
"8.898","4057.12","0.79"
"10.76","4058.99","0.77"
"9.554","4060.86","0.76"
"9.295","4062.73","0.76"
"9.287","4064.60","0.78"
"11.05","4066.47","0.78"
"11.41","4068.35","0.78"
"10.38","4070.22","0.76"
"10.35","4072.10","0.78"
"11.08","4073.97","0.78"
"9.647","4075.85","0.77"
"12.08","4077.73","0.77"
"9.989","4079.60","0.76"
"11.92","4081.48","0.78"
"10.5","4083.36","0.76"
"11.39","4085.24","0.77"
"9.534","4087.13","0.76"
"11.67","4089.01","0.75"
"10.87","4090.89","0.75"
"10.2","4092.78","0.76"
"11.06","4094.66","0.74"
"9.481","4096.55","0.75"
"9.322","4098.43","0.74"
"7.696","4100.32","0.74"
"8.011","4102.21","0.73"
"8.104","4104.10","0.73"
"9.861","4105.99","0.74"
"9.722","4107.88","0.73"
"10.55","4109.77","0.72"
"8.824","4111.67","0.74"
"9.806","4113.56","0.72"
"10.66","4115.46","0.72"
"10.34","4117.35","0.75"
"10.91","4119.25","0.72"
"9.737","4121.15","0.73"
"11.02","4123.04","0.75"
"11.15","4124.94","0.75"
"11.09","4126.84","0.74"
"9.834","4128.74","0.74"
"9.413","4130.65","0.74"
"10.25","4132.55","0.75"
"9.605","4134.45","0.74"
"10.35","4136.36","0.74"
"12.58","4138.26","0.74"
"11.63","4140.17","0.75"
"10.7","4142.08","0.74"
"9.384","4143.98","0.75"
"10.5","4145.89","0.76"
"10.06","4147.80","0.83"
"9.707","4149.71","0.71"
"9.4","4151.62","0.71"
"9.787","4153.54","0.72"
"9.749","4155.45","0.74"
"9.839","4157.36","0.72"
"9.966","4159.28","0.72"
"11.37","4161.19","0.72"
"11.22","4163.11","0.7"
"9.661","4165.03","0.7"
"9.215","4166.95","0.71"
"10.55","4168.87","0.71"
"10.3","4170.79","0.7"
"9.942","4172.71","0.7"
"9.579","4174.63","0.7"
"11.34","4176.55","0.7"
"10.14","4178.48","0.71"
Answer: 1.5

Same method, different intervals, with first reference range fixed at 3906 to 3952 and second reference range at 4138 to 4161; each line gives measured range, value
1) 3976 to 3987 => -1.4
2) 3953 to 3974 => 2.6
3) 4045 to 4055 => -1.8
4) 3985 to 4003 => -4.7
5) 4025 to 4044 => -4.6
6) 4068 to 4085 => -2.8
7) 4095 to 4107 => 0.9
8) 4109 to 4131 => -1.0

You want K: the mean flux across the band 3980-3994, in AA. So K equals 9.61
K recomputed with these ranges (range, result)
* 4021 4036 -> 10.7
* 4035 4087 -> 10.6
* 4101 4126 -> 9.88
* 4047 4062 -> 10.3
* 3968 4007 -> 8.94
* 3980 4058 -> 10.5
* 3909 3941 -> 7.12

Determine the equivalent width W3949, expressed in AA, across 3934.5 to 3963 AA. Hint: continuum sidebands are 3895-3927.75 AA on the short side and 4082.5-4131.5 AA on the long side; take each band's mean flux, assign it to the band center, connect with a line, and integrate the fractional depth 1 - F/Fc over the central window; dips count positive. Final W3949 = 5.16 AA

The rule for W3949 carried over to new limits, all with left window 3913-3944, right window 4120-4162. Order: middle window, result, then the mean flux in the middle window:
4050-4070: -3.1 AA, 10.3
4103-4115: 0.3 AA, 9.5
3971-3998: -4.2 AA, 8.9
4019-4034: -4.1 AA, 10.7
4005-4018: -4.2 AA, 10.8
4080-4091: -1.8 AA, 10.9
